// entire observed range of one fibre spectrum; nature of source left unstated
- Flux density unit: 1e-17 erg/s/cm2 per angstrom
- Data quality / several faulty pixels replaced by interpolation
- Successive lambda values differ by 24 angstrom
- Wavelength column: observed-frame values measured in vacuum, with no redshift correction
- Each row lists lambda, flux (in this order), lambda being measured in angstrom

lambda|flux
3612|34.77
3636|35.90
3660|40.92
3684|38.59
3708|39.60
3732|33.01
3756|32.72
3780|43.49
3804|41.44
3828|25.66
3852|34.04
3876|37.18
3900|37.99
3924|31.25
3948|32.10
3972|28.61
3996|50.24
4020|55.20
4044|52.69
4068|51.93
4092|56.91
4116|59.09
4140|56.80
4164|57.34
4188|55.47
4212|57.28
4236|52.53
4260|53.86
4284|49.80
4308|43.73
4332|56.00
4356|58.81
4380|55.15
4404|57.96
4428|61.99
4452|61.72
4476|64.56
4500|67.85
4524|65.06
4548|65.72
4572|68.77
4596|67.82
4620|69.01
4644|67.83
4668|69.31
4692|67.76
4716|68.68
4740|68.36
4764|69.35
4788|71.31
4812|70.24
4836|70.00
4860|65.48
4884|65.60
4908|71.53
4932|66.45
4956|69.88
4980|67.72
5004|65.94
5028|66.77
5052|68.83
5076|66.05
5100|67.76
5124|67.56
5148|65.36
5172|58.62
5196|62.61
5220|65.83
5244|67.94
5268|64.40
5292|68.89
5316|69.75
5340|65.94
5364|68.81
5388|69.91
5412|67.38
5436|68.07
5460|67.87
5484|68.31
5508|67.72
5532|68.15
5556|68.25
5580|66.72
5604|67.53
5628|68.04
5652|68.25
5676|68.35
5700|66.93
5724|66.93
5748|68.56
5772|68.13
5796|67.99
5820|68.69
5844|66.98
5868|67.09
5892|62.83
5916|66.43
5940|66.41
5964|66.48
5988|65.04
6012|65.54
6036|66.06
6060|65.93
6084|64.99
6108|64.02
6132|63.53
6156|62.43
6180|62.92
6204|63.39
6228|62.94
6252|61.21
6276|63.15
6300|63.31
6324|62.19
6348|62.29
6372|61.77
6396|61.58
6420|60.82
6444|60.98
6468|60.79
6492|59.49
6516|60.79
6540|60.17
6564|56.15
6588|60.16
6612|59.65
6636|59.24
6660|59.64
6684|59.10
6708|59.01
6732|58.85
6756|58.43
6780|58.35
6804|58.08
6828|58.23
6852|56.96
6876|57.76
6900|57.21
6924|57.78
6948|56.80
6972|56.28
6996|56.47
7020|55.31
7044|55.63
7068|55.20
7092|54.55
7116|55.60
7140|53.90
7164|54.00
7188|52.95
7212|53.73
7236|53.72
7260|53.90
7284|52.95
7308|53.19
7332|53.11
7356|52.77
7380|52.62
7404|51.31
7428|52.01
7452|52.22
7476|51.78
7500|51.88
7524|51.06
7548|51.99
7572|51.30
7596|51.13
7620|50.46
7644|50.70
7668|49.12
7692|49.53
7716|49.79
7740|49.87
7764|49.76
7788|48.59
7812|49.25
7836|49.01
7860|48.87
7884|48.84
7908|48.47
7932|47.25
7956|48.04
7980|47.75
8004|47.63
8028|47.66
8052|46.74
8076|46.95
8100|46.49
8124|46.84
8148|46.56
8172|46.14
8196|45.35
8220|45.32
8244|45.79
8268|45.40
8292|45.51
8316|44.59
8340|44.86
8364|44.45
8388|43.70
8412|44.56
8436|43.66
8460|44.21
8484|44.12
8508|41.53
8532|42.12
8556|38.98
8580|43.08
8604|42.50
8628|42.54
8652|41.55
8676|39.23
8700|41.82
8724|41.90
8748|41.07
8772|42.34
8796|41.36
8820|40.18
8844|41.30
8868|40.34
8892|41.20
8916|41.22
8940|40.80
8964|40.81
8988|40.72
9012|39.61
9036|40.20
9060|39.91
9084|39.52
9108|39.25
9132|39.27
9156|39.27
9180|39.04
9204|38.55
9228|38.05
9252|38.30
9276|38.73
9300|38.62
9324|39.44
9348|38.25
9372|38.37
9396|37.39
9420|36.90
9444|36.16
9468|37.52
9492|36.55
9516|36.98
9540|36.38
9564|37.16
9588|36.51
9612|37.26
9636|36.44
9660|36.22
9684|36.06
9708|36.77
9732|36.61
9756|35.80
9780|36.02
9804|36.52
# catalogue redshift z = 0.00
